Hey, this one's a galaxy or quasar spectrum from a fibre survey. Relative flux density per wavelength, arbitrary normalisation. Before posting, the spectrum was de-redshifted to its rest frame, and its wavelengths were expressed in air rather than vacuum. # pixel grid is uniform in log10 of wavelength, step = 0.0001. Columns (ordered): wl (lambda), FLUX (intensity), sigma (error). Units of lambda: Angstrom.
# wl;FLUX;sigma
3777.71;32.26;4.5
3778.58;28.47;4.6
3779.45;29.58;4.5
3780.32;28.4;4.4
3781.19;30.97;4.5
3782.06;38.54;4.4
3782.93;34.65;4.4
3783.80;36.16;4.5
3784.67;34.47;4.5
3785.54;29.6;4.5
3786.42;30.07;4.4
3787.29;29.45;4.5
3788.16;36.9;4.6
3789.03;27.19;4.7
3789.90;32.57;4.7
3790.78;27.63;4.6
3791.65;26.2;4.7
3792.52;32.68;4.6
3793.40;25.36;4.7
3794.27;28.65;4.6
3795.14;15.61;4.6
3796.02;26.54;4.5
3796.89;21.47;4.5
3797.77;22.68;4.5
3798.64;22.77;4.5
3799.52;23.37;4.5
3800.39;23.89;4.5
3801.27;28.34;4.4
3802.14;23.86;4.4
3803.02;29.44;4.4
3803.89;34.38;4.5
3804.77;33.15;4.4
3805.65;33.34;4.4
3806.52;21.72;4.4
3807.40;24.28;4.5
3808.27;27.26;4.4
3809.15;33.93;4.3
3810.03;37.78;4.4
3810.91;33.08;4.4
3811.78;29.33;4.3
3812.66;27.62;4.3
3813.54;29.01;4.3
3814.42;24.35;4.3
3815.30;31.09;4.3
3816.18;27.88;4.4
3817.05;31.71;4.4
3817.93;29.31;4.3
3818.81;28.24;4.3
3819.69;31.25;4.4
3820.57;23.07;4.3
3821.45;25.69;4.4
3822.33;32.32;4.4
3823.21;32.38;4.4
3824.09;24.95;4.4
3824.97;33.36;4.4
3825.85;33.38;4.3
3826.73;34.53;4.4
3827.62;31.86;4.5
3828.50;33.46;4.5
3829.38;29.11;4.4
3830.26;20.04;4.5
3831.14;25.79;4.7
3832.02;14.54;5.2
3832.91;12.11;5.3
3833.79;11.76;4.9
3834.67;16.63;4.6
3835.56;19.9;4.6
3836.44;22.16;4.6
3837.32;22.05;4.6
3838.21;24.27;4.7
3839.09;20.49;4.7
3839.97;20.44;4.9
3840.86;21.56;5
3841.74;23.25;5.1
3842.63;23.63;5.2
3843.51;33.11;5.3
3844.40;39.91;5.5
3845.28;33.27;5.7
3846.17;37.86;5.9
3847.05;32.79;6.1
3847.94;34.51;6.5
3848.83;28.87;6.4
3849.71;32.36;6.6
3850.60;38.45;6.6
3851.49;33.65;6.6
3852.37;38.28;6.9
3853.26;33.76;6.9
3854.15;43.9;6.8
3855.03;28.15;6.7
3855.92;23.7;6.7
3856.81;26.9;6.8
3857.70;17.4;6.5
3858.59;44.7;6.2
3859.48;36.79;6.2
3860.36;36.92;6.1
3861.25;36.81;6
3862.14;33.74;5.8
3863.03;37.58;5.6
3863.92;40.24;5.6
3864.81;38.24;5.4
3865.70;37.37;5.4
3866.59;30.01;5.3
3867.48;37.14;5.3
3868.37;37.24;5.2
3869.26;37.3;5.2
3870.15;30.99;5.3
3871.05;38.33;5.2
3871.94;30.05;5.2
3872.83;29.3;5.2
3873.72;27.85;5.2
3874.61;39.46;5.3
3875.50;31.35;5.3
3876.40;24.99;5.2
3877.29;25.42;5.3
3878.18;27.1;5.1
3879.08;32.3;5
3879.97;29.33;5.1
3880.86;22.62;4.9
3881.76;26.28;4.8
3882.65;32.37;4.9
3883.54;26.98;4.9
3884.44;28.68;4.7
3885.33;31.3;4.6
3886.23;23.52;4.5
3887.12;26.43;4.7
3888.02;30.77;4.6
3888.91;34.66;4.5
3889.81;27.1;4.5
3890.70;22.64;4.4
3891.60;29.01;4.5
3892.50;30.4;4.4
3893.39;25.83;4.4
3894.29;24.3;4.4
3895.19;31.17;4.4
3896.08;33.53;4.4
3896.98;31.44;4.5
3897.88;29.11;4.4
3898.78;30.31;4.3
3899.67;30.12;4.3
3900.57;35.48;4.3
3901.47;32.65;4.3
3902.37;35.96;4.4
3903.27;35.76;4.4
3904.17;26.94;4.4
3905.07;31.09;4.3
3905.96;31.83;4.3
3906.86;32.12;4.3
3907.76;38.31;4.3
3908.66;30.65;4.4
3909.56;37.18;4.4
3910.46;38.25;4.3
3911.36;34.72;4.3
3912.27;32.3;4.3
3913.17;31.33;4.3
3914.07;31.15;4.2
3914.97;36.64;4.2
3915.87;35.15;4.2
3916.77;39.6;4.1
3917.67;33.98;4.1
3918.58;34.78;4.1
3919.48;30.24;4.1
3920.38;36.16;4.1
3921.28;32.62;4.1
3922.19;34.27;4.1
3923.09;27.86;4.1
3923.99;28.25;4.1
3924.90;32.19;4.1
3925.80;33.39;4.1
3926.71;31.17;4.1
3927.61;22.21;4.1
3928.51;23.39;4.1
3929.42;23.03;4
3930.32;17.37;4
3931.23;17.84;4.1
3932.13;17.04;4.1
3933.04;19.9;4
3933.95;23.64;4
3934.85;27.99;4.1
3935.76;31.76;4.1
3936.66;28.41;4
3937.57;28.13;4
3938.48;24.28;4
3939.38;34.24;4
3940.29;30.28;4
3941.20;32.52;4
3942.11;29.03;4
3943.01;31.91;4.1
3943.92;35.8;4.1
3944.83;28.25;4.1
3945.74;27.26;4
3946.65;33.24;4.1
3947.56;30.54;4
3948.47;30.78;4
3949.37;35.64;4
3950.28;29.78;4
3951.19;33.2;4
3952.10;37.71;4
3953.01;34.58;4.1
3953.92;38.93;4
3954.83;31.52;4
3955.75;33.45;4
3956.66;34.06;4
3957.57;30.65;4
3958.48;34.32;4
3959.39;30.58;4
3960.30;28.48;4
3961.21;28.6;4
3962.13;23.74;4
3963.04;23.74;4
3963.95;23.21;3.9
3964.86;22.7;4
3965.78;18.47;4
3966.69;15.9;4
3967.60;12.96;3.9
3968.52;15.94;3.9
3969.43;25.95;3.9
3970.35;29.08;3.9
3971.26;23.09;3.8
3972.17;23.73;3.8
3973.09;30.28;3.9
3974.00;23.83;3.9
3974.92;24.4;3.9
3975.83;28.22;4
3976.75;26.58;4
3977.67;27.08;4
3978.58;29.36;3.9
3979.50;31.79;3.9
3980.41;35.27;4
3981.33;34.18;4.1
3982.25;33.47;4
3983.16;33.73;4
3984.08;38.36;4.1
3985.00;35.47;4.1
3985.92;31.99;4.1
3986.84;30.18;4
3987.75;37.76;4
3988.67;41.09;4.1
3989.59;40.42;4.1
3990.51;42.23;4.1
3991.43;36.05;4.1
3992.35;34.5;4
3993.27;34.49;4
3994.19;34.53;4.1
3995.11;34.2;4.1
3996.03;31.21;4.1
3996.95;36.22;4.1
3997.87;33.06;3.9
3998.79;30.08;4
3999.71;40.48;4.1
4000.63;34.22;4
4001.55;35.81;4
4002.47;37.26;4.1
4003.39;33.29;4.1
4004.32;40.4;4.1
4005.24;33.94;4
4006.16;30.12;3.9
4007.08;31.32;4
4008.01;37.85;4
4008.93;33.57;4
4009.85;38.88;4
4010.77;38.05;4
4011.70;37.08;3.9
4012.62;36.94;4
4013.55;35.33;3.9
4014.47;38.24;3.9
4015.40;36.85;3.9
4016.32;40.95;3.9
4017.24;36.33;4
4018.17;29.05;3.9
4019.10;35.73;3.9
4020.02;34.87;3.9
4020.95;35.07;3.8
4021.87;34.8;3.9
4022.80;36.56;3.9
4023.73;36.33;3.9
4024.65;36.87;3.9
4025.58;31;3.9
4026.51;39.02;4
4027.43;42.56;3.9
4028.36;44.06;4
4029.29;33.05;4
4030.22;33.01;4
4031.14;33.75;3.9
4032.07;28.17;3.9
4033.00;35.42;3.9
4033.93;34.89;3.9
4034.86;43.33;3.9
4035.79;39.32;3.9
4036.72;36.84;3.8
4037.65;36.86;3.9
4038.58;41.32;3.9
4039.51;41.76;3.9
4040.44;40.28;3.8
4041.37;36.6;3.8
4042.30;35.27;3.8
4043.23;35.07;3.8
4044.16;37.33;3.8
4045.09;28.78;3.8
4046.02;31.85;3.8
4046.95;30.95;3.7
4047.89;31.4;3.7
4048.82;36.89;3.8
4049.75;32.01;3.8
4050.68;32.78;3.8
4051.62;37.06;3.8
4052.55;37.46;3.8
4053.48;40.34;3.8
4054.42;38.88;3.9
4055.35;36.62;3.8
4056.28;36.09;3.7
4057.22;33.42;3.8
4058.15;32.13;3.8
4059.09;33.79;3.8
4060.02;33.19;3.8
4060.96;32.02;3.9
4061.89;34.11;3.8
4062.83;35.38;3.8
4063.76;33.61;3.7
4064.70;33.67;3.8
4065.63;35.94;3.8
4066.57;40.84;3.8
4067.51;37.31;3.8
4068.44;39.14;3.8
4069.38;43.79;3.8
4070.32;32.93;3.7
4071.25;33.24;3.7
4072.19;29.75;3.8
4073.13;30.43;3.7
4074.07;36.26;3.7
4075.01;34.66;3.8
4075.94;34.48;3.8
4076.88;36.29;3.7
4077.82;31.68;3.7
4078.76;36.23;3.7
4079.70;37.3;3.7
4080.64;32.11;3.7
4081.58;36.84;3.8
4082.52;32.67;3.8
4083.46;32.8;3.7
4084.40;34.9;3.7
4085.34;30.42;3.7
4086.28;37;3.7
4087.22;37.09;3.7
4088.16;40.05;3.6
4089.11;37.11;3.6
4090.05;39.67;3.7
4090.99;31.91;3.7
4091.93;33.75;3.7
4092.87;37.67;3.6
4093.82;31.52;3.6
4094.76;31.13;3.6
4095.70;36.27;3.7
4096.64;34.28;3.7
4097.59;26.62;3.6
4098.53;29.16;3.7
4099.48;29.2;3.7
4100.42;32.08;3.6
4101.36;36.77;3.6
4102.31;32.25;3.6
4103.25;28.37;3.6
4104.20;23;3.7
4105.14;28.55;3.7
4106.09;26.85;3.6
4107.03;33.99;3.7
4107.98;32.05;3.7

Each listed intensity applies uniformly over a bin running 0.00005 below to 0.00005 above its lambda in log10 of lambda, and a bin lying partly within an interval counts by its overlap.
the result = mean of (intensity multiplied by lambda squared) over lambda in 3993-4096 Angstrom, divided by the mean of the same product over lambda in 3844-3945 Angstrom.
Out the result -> 1.2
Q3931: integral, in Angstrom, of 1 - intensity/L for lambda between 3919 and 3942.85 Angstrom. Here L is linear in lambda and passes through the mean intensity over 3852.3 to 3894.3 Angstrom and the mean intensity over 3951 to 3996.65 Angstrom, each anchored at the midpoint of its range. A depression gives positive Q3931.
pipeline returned 2.4 Angstrom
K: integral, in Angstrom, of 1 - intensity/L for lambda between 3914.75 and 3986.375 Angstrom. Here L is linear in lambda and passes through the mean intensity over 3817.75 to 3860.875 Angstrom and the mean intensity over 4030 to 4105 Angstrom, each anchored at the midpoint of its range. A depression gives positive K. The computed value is 5.5 Angstrom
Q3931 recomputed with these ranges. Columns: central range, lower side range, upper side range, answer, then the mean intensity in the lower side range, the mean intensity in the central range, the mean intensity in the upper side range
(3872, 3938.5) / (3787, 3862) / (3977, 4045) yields 3.8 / 28.5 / 29.8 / 35.7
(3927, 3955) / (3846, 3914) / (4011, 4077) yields 3.9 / 32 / 28.7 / 35.7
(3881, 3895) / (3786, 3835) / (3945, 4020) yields 0.7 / 27.5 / 27.9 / 32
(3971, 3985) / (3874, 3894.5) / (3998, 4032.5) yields 1.6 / 28.4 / 29.8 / 35.7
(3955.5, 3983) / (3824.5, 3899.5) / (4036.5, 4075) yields 5.1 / 29.8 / 26.8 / 35.4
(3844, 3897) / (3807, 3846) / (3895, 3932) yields -5.0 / 27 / 31.9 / 31.4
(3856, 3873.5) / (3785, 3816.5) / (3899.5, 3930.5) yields -2.3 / 28.1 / 34.3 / 32.1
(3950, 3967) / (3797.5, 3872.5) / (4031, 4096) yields 1.8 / 29.6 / 29.2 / 35.3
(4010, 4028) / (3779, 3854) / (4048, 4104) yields -1.8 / 28.5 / 36.5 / 34.5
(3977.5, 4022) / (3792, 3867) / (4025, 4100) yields -2.3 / 28.9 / 35.2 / 35.2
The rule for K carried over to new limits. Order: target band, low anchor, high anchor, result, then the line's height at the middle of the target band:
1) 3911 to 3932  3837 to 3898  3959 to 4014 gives 0.6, 31.1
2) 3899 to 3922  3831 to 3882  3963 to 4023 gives -2.1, 30.9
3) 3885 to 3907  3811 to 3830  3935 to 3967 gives -0.2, 29.8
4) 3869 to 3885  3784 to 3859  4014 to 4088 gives 0.0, 30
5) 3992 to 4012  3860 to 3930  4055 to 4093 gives -0.8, 33.7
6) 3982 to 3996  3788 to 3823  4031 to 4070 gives -0.8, 33.9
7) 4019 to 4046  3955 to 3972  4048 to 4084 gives -3.8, 31.9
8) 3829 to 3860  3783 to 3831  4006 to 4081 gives 2.4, 29.9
